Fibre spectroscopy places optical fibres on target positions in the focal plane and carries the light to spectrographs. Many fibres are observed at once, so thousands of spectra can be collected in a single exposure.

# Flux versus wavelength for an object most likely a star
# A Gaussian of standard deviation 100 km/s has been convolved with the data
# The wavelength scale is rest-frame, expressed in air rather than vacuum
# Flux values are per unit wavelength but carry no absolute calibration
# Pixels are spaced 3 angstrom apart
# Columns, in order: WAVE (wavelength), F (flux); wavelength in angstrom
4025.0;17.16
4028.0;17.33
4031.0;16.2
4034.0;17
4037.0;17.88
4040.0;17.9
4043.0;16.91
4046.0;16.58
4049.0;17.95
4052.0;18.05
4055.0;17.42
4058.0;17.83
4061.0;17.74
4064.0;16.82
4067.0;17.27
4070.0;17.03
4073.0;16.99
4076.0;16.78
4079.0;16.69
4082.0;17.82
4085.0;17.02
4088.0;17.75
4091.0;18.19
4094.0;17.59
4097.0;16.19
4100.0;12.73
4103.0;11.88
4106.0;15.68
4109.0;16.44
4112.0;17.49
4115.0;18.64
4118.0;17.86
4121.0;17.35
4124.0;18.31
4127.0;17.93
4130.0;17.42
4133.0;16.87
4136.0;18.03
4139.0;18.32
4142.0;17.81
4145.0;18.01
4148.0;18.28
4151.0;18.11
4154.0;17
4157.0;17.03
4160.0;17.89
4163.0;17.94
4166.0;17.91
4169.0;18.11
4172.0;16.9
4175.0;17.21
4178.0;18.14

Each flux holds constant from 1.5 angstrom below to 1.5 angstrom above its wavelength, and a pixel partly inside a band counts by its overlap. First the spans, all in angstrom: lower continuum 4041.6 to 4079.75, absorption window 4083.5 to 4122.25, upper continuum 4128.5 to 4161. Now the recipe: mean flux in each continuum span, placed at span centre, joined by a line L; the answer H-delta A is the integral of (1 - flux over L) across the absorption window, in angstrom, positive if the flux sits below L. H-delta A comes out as 2.1 angstrom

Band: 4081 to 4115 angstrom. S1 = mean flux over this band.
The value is 16.3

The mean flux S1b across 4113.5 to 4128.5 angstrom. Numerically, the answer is 18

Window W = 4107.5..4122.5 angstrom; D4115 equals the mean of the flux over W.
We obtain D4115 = 17.6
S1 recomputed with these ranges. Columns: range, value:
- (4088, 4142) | 16.9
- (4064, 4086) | 17.1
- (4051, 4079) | 17.3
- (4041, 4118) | 16.9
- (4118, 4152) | 17.9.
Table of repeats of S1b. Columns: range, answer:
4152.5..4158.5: 17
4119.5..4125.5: 17.8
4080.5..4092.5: 17.7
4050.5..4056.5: 17.7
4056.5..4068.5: 17.4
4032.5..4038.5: 17.4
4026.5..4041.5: 17.3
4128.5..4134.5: 17.1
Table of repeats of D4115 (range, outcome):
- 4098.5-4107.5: 13.4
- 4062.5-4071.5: 17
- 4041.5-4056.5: 17.4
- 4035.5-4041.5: 17.9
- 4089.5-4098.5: 17.3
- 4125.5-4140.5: 17.7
